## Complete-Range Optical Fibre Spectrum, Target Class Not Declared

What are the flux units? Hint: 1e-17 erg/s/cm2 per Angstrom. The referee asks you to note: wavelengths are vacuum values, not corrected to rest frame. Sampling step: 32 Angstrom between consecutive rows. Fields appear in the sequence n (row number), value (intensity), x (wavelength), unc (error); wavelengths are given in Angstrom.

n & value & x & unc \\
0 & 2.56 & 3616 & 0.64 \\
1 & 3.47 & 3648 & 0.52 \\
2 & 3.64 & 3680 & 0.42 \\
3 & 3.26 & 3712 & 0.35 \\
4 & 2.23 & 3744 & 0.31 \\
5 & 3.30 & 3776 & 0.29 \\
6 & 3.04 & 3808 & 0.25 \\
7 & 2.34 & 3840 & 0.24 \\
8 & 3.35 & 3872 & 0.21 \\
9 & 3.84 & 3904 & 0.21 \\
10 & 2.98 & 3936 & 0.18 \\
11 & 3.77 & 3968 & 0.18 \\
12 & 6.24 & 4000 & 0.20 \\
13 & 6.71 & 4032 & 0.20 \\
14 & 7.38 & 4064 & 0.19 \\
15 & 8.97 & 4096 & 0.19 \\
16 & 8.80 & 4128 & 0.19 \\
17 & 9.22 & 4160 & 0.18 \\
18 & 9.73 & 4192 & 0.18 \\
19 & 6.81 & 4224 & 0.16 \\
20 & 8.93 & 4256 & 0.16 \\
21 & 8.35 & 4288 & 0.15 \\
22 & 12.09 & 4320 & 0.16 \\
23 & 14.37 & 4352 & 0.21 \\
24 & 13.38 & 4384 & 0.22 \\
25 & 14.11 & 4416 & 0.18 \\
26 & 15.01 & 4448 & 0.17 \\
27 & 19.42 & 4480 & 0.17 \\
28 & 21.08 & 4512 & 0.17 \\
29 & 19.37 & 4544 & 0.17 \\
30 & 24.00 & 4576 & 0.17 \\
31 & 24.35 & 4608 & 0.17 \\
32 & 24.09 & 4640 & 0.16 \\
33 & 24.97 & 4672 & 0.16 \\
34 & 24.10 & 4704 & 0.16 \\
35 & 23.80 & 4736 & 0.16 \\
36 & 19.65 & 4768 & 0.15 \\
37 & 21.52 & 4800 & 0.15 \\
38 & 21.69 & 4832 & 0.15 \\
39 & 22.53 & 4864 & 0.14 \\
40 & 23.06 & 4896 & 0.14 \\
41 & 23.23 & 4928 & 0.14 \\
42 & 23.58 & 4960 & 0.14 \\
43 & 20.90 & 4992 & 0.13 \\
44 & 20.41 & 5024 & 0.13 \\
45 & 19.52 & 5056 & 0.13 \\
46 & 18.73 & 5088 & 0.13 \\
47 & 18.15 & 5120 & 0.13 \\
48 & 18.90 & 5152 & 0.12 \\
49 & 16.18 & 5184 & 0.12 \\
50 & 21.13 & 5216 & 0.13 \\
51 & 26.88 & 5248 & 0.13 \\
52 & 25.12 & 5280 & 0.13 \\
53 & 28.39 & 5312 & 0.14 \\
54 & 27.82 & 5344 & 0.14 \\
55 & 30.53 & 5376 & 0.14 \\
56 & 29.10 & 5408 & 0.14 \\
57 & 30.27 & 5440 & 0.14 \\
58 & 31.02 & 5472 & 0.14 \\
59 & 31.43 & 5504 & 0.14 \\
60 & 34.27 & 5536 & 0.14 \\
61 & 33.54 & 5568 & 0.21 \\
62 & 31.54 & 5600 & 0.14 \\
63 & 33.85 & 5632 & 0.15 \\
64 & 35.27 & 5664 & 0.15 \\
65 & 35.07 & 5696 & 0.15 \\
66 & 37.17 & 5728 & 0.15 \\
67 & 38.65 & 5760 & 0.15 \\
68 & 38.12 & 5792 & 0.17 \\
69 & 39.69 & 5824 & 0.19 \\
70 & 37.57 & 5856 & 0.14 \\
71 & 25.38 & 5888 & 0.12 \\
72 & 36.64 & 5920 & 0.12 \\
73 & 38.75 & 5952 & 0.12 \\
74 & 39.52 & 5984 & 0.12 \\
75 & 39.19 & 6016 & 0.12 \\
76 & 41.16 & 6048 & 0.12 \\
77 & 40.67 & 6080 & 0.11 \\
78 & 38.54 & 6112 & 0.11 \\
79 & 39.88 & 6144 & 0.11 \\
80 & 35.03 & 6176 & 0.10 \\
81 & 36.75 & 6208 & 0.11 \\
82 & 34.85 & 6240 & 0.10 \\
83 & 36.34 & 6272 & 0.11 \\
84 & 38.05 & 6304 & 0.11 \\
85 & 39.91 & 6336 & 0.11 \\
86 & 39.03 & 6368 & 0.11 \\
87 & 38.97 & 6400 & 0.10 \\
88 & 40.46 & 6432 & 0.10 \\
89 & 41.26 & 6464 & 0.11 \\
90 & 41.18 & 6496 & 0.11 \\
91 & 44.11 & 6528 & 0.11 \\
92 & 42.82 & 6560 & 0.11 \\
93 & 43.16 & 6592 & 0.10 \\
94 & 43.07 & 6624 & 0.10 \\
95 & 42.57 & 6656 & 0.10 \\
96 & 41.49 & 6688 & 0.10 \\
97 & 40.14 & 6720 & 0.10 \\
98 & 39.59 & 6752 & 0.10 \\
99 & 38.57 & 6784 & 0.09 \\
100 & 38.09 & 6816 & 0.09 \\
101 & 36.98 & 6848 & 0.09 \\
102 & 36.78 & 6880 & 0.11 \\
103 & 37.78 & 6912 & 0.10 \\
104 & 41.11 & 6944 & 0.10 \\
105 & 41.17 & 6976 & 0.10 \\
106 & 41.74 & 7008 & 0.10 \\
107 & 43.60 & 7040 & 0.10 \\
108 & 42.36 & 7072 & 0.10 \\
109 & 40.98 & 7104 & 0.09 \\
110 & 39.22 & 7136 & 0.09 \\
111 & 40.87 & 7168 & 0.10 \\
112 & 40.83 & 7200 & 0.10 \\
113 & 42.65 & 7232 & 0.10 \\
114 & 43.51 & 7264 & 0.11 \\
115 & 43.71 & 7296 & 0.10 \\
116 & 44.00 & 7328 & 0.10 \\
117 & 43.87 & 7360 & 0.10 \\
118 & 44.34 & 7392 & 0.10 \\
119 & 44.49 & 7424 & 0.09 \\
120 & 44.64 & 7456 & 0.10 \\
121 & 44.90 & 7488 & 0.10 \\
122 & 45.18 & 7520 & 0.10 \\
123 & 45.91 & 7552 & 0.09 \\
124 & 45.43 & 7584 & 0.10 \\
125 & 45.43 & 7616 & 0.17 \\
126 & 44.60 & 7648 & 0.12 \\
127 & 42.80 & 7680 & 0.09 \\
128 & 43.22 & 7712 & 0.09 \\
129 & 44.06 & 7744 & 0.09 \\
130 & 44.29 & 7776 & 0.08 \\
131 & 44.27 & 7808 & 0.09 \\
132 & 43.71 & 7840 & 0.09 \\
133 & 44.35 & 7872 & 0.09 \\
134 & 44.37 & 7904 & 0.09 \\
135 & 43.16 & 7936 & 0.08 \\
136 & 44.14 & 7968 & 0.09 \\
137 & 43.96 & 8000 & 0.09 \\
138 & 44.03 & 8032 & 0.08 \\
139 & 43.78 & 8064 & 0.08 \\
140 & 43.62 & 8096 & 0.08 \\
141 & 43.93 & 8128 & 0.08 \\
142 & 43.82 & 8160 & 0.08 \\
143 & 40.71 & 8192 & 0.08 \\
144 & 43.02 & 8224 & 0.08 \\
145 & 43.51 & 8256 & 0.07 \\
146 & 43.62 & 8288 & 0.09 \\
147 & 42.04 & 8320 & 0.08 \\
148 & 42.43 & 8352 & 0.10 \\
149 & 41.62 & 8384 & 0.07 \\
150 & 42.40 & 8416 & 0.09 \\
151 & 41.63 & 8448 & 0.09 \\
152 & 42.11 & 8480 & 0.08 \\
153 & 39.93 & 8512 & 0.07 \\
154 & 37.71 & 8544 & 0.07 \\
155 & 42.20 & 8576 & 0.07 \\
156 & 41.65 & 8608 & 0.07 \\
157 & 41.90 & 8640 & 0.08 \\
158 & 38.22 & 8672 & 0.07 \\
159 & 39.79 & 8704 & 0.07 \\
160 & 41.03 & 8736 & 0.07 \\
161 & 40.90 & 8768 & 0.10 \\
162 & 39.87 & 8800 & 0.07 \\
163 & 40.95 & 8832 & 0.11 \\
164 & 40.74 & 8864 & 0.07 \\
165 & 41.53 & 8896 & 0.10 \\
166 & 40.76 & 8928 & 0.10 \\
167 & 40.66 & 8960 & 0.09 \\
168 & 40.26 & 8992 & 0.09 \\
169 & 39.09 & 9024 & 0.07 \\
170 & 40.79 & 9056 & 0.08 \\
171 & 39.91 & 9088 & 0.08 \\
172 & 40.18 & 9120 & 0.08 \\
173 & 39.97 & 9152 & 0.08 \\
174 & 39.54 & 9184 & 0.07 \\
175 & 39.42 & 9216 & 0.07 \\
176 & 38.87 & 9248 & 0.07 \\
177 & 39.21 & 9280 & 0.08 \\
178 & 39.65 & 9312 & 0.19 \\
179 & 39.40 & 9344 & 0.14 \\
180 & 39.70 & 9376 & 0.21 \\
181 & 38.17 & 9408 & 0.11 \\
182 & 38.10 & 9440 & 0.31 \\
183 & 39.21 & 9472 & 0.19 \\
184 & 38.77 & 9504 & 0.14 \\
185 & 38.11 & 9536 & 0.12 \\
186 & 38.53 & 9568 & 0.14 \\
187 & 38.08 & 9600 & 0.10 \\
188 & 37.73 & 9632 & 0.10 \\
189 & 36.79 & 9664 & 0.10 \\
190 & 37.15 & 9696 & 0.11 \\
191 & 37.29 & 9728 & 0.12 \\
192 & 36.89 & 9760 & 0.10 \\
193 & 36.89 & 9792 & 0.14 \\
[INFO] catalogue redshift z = 0.000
